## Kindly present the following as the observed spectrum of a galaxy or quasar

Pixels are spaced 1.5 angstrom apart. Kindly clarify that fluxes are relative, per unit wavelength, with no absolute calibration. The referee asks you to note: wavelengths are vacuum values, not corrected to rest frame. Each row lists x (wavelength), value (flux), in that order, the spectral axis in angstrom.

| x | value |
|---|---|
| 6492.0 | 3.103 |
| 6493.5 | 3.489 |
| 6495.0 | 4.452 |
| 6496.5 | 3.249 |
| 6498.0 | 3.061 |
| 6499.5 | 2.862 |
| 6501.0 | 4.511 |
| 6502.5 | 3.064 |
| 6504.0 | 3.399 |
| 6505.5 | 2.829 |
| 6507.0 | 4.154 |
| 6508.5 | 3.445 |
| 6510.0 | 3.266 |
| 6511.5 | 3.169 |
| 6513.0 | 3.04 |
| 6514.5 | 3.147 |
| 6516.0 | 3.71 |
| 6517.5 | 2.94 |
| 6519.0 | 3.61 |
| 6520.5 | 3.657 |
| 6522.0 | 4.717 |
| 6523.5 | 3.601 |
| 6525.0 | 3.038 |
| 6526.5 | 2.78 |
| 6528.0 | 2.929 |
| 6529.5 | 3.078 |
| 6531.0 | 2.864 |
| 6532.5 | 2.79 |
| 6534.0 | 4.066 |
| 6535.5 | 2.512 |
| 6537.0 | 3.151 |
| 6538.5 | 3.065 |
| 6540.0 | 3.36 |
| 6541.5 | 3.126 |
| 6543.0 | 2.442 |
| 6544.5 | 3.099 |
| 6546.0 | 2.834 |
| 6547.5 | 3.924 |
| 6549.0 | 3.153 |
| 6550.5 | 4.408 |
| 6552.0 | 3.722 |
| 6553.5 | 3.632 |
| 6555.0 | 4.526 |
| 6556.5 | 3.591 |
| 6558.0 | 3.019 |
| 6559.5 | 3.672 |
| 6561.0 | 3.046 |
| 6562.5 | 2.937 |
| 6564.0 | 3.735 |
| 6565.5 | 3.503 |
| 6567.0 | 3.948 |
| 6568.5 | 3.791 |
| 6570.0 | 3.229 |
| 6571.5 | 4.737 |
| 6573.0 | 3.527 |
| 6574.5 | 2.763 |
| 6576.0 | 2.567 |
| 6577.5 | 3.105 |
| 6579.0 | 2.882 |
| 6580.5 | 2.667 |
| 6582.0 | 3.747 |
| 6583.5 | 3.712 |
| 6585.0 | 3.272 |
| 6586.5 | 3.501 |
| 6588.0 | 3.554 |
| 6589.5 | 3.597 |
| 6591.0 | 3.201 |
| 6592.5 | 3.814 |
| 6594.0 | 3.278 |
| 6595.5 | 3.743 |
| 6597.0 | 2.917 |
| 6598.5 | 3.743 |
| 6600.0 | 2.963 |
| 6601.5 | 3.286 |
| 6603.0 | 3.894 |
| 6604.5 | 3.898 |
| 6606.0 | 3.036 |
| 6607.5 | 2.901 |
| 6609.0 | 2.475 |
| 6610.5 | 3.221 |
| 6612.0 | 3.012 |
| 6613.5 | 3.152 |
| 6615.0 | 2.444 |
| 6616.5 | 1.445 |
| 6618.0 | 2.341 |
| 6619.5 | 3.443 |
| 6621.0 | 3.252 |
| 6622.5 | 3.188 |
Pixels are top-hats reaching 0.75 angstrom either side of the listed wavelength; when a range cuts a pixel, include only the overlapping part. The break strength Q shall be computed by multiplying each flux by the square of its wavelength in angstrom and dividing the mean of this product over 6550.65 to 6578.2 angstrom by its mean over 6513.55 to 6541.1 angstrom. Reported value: 1.1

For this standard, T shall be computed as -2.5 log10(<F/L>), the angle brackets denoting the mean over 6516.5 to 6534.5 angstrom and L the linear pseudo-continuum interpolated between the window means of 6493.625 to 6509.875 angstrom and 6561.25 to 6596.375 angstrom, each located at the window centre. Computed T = 0.04 mag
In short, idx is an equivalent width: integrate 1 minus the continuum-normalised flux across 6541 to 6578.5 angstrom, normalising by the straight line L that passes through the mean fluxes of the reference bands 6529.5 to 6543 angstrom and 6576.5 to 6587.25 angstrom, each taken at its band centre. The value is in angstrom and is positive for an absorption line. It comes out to -3.23 angstrom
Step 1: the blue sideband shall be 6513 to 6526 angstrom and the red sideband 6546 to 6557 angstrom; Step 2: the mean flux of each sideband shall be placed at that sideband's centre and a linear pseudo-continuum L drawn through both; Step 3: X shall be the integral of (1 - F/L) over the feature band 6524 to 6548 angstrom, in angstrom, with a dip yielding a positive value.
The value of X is 3.9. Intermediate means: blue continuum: 3.51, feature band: 3.06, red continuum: 3.79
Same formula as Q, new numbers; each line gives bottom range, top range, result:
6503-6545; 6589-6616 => 1.02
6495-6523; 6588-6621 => 0.93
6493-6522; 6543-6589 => 1.01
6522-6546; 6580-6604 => 1.13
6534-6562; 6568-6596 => 1.02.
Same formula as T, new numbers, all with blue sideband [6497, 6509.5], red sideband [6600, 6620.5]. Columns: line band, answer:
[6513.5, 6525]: -0.07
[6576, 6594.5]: -0.09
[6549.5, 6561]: -0.17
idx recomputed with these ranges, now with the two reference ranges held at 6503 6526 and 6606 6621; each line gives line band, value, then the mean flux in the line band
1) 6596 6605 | -1.9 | 3.45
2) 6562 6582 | -2.1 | 3.36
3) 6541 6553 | -0.5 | 3.35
